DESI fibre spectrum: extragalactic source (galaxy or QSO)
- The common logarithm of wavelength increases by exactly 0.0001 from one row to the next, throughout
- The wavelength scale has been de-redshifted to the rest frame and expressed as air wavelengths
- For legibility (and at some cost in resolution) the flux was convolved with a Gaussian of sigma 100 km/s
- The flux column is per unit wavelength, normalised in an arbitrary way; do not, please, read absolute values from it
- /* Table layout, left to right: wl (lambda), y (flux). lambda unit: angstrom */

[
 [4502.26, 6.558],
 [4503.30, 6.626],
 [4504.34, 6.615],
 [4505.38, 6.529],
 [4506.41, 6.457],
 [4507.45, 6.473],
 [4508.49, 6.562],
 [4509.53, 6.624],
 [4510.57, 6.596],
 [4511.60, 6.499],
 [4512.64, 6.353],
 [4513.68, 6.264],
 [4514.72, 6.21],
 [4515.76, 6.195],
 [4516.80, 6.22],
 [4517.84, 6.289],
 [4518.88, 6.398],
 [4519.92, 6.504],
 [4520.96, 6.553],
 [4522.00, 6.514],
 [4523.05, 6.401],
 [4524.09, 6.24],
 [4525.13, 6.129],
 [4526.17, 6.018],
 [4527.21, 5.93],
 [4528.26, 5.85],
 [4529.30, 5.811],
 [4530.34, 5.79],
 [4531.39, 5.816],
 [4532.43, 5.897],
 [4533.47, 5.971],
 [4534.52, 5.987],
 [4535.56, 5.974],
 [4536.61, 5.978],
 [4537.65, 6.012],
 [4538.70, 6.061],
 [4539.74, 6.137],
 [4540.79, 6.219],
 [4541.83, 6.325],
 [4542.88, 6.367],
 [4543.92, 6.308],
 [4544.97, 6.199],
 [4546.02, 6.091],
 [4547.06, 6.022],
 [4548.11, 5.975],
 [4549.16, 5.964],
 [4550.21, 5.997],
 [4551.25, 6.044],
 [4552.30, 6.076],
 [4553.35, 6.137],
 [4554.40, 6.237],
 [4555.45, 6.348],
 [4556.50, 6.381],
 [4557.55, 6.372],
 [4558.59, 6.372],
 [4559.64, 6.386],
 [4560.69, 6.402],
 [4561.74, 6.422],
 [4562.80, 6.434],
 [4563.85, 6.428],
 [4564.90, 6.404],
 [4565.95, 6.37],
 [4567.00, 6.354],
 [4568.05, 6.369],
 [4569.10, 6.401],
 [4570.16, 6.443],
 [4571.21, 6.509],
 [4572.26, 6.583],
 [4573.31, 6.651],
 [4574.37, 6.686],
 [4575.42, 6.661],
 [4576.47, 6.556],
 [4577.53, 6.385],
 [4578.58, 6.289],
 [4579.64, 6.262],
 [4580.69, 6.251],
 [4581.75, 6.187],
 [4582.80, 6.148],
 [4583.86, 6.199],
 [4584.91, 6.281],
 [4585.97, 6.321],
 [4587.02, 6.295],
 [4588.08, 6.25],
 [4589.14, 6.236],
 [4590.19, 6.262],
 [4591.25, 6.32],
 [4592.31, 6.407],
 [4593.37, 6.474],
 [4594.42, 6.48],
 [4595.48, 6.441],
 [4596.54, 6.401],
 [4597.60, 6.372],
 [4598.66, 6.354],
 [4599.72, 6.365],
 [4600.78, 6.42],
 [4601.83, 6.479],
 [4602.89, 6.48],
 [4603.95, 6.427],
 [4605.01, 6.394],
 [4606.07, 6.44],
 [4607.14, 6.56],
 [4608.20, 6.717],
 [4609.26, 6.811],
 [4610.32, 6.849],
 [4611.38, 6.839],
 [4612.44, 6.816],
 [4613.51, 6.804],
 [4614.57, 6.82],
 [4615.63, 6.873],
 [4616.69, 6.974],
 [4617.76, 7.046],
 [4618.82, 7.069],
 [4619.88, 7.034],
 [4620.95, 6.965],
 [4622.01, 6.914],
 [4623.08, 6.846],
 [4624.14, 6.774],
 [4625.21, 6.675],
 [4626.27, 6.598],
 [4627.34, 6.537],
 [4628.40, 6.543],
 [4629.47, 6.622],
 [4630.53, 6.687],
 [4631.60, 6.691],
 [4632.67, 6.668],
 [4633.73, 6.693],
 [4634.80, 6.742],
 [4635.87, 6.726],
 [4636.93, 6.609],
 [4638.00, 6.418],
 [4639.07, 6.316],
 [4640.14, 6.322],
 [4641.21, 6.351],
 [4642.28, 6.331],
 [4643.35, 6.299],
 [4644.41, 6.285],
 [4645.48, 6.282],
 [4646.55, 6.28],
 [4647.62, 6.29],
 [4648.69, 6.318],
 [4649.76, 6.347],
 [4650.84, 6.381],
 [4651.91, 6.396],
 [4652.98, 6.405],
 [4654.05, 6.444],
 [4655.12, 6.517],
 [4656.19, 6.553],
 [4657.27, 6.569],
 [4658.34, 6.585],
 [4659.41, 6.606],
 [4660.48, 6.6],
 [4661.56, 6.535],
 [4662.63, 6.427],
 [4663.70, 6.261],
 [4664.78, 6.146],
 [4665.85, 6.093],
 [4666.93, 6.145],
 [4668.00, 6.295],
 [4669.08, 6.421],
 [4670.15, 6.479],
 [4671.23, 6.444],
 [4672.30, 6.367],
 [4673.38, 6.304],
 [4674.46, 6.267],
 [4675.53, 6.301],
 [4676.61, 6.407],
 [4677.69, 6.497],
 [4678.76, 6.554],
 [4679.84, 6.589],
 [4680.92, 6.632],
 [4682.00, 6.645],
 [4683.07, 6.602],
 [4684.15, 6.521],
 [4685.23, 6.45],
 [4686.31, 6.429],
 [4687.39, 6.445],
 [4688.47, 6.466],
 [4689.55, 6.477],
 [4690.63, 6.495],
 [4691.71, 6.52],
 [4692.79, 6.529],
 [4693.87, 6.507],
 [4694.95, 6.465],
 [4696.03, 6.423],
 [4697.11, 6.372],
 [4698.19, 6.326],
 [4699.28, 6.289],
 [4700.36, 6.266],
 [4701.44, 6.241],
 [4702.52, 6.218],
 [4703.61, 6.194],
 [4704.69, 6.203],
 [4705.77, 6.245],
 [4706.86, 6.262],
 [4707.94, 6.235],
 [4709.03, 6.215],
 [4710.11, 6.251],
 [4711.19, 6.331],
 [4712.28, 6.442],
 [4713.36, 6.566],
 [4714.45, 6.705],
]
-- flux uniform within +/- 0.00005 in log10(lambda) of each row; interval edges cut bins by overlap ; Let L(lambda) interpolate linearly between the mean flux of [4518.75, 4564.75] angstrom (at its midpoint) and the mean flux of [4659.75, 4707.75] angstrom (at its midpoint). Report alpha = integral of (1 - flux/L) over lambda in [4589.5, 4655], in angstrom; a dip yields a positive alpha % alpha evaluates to -2.78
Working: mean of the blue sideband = 6.17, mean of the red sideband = 6.39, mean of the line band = 6.56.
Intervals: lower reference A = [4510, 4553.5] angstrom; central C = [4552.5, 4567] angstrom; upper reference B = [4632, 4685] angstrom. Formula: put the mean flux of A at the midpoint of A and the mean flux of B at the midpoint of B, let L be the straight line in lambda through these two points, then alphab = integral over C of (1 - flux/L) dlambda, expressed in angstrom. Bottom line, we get -0.3 angstrom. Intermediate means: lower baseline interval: 6.15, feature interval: 6.35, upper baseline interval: 6.43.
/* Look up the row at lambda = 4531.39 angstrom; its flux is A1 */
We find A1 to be 5.816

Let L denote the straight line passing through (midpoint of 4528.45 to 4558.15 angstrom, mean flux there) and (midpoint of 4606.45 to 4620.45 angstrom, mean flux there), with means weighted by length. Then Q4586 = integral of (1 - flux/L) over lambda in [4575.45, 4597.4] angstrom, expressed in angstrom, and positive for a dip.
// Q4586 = 0.8 angstrom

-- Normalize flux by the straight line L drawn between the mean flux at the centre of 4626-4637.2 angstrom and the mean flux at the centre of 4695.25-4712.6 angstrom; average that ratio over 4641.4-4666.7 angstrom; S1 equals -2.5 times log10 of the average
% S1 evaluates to 0.03 mag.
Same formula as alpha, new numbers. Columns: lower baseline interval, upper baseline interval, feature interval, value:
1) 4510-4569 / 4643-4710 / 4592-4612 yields -0.70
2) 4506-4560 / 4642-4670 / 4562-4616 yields -1.53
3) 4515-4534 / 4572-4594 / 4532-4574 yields 0.05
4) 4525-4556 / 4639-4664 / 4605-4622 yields -1.46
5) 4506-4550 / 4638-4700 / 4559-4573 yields -0.39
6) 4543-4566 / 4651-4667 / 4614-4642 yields -1.48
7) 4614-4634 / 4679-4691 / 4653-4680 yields 0.78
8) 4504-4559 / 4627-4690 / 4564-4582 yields -0.42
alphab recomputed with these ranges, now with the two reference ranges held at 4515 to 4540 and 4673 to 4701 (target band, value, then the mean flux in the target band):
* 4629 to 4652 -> -0.4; 6.46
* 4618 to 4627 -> -0.8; 6.86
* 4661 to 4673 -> 0.2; 6.33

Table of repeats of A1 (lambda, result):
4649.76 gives 6.347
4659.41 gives 6.606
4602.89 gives 6.48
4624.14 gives 6.774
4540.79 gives 6.219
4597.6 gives 6.372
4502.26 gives 6.558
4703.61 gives 6.194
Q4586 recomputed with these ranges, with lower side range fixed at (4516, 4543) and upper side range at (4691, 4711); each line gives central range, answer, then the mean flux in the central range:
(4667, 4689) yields -0.53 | 6.45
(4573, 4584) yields -0.37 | 6.39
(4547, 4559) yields -0.02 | 6.16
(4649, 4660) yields -0.36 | 6.48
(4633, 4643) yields -0.40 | 6.5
